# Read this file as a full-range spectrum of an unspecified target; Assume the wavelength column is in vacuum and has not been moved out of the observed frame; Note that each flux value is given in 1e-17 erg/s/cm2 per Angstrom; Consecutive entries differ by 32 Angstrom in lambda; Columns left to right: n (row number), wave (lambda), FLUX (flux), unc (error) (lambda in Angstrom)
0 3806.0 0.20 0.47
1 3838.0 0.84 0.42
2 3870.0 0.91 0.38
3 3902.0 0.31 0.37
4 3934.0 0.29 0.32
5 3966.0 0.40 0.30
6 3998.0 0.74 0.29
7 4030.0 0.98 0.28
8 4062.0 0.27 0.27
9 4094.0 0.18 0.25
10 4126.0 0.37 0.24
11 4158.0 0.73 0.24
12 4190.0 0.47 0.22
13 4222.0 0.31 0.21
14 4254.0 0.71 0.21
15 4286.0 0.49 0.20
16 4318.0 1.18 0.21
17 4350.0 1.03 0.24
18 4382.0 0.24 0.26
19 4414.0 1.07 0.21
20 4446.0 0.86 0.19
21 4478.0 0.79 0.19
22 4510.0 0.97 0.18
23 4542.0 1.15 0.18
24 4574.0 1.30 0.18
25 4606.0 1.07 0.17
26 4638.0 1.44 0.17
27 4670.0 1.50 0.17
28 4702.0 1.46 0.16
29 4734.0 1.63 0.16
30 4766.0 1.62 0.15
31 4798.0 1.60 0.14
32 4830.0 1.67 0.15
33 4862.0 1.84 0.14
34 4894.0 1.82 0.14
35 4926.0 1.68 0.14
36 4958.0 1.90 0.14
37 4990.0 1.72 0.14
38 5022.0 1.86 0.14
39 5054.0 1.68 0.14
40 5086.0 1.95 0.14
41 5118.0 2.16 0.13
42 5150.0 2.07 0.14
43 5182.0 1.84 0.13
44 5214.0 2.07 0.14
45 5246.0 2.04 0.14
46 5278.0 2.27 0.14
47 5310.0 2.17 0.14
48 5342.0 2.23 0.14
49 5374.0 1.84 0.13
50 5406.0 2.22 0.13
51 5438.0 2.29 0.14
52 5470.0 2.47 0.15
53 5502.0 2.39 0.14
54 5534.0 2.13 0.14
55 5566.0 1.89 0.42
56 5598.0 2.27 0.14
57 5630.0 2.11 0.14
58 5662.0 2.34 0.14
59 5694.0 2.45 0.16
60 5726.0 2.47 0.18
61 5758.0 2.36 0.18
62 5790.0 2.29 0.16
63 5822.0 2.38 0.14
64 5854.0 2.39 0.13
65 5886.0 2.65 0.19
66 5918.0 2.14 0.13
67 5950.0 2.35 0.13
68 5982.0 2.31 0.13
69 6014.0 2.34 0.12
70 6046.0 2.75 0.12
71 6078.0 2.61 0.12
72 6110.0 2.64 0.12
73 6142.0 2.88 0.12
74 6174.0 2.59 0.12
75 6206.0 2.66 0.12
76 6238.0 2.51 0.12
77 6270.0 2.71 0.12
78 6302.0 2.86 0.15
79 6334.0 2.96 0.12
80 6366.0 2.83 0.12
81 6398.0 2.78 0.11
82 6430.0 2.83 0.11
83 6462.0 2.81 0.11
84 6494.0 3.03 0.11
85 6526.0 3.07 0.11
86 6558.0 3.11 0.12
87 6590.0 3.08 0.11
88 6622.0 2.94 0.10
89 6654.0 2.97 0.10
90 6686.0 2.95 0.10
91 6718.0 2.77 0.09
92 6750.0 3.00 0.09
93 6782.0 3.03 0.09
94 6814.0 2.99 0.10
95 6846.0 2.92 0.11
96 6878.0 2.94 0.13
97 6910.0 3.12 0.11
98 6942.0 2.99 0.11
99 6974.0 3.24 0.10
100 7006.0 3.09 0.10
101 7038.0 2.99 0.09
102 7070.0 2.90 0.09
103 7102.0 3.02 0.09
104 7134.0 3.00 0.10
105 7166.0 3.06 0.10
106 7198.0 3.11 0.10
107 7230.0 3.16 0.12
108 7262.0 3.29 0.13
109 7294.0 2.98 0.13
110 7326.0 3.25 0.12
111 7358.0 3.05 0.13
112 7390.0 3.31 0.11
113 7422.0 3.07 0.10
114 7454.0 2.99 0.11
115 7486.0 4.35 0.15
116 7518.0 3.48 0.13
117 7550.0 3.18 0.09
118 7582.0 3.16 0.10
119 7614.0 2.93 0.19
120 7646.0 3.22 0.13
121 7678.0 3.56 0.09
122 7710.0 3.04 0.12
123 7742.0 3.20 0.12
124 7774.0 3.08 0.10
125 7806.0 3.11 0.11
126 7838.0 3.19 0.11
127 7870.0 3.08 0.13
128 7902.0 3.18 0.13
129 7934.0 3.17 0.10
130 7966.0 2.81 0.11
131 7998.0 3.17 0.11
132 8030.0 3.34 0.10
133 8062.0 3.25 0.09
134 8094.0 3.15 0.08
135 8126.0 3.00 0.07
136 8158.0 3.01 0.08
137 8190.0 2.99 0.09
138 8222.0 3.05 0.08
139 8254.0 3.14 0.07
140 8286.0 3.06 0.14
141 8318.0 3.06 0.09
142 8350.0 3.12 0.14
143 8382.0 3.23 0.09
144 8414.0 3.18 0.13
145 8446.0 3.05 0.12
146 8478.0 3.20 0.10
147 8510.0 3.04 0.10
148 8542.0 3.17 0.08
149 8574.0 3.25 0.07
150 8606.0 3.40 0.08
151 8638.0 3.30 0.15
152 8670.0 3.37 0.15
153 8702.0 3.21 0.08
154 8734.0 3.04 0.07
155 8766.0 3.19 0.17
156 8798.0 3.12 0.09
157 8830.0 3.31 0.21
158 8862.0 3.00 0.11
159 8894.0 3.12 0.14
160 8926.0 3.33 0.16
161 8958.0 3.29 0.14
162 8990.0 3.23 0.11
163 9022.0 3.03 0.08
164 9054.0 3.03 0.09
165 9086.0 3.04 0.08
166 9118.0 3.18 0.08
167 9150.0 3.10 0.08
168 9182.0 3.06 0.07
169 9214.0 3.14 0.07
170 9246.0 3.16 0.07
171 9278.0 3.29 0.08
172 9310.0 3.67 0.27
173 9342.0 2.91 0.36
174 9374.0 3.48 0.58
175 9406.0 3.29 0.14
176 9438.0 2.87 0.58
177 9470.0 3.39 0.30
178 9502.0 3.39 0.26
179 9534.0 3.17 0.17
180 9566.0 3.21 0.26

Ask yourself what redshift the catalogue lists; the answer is 0.14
